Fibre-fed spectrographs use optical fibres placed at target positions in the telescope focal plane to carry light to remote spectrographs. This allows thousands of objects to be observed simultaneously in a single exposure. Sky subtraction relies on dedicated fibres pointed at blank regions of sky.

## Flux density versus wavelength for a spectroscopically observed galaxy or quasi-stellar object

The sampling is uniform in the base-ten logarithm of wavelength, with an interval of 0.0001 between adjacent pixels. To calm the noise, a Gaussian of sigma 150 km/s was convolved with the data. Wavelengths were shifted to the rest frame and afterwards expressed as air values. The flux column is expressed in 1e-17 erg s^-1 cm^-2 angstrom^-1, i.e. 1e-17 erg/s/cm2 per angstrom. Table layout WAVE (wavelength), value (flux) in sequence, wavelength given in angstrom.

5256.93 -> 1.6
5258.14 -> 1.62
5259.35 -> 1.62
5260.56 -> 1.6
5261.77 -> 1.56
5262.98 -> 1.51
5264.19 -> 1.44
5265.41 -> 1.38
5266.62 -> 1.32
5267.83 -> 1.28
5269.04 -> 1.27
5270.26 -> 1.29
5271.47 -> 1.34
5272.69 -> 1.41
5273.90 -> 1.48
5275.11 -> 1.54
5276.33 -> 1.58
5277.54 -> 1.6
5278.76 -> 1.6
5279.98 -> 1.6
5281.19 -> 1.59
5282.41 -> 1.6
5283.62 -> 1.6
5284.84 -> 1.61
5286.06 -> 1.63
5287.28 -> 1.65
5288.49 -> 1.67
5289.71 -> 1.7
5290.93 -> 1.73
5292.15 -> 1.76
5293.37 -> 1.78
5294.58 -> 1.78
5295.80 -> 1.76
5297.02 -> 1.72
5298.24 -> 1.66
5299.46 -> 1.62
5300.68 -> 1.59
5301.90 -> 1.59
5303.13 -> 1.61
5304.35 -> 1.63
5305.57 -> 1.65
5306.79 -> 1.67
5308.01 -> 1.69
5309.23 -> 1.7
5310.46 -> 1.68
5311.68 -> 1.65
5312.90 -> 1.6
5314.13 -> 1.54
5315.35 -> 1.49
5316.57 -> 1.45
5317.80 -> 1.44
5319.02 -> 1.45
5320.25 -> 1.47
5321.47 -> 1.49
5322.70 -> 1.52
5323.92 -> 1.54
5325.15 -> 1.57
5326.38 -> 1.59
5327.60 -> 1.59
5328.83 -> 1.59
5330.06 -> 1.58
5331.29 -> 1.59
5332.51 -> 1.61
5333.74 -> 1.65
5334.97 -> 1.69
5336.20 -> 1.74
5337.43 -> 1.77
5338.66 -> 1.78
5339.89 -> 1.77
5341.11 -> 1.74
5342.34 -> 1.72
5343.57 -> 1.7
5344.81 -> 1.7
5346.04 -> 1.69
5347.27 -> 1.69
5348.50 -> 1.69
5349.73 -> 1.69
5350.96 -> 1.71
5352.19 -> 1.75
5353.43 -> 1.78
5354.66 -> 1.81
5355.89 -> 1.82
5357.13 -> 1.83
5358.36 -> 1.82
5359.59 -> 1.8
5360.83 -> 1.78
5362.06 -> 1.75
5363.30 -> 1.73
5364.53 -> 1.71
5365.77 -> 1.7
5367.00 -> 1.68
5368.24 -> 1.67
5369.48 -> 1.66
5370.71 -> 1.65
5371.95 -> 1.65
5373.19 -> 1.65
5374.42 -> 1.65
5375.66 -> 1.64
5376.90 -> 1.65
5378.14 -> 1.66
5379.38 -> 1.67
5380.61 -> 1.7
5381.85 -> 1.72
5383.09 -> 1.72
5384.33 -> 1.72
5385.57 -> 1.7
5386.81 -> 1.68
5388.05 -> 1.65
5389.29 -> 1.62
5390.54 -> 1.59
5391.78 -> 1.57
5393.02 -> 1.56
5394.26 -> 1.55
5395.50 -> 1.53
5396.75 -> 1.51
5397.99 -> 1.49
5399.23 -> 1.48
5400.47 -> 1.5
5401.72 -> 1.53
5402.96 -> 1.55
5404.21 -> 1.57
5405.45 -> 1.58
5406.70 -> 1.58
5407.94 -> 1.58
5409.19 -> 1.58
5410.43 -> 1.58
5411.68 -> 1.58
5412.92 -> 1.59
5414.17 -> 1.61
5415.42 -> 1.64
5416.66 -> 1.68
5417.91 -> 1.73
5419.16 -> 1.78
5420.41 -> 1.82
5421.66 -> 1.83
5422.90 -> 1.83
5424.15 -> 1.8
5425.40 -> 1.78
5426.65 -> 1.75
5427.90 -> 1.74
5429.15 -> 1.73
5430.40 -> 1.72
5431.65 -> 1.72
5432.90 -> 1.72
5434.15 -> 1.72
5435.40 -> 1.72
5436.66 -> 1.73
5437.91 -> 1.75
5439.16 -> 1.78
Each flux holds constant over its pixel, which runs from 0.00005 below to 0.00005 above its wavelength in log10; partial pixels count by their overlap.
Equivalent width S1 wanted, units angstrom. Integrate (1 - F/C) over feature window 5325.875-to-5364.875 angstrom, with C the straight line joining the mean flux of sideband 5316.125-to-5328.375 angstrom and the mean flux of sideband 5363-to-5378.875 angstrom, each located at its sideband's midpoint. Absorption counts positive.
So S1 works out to -3.2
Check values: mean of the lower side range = 1.51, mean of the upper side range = 1.67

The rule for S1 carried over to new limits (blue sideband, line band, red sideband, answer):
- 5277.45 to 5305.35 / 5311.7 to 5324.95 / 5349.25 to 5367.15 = 1.48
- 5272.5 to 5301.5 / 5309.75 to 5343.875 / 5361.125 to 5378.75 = 1.05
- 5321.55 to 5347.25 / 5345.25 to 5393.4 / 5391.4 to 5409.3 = -3.12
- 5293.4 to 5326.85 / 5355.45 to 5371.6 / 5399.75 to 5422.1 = -1.22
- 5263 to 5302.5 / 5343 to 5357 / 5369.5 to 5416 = -1.24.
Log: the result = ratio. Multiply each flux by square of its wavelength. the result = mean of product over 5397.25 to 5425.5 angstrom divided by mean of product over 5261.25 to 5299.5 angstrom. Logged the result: 1.10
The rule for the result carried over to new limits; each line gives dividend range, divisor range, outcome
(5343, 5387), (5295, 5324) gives 1.10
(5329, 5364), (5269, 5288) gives 1.16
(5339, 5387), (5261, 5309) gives 1.12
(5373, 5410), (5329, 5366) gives 0.95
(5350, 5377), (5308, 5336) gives 1.11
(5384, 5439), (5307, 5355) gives 1.04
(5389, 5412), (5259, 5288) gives 1.08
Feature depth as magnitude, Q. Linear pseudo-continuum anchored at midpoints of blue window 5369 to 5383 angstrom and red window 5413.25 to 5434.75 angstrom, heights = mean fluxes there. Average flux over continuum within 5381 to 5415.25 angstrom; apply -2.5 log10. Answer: 0.07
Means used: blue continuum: 1.67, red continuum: 1.74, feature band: 1.59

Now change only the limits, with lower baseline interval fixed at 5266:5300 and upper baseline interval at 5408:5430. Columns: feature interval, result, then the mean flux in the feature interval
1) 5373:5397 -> 0.023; 1.64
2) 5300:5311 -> -0.030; 1.64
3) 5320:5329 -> 0.049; 1.55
